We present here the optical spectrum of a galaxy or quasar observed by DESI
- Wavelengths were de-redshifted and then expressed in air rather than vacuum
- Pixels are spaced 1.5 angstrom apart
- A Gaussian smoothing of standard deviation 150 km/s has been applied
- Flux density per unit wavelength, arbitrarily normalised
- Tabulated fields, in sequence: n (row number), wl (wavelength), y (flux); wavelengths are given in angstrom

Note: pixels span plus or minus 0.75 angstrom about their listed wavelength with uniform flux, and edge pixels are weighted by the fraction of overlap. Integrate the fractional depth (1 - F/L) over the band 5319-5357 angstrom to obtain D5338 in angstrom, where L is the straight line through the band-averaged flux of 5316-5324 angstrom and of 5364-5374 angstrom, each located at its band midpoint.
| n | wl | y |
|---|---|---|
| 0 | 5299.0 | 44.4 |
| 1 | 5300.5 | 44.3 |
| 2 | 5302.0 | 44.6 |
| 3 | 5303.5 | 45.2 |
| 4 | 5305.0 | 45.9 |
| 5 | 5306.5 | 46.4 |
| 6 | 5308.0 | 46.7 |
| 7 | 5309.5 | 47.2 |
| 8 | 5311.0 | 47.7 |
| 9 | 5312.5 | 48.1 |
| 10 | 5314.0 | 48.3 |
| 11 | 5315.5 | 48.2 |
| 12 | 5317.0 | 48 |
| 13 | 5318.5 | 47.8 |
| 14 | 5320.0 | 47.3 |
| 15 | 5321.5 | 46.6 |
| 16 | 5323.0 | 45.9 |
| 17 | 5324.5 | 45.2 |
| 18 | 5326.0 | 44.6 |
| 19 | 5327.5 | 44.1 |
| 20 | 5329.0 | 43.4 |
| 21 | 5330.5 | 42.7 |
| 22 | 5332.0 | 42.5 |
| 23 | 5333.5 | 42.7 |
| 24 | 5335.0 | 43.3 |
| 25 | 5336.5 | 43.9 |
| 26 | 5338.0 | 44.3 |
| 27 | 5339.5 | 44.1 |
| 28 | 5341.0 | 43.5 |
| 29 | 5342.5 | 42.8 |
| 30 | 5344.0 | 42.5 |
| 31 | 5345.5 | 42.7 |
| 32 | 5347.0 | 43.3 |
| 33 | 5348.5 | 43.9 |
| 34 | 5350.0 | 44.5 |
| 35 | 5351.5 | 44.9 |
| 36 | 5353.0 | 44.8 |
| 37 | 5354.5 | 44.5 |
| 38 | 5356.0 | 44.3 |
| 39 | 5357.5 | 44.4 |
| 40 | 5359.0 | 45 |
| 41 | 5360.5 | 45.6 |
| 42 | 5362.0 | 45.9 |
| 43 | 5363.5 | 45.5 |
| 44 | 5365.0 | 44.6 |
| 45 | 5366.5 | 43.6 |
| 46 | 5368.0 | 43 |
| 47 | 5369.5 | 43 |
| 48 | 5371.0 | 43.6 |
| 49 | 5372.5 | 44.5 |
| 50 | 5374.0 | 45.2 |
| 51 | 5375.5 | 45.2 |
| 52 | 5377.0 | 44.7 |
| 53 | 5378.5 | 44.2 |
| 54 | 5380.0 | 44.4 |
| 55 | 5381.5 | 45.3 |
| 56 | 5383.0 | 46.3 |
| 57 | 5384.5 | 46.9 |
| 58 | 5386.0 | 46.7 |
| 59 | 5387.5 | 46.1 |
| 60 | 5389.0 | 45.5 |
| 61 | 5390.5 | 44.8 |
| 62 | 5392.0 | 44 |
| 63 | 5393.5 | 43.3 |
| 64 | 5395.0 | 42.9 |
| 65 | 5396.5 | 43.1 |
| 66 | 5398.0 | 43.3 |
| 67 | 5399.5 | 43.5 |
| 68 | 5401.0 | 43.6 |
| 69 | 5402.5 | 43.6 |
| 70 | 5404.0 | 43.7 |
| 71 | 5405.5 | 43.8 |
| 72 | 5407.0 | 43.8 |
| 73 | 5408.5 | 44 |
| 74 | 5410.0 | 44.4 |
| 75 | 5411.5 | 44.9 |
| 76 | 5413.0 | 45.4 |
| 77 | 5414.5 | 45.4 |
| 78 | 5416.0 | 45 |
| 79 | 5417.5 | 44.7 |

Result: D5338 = 1.48 angstrom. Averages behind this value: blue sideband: 47.1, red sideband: 43.9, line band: 44.1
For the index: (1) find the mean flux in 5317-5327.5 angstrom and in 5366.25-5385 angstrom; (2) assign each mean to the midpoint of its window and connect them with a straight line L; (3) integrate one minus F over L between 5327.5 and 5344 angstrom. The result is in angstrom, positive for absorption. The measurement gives 0.9 angstrom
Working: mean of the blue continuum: 46.2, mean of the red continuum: 44.6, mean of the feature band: 43.3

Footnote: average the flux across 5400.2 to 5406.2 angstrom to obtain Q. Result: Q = 43.7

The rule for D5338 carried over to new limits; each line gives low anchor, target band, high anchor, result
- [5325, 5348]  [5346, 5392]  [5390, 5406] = -1.4 angstrom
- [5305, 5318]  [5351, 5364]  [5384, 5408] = 0.2 angstrom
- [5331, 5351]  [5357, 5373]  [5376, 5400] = -0.1 angstrom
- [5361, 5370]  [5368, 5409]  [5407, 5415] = 0.1 angstrom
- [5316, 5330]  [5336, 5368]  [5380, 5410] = 0.8 angstrom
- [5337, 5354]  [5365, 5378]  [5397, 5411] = -0.1 angstrom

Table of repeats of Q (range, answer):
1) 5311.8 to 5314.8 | 48.2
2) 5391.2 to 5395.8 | 43.4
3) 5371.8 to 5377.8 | 44.9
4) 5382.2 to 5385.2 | 46.6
